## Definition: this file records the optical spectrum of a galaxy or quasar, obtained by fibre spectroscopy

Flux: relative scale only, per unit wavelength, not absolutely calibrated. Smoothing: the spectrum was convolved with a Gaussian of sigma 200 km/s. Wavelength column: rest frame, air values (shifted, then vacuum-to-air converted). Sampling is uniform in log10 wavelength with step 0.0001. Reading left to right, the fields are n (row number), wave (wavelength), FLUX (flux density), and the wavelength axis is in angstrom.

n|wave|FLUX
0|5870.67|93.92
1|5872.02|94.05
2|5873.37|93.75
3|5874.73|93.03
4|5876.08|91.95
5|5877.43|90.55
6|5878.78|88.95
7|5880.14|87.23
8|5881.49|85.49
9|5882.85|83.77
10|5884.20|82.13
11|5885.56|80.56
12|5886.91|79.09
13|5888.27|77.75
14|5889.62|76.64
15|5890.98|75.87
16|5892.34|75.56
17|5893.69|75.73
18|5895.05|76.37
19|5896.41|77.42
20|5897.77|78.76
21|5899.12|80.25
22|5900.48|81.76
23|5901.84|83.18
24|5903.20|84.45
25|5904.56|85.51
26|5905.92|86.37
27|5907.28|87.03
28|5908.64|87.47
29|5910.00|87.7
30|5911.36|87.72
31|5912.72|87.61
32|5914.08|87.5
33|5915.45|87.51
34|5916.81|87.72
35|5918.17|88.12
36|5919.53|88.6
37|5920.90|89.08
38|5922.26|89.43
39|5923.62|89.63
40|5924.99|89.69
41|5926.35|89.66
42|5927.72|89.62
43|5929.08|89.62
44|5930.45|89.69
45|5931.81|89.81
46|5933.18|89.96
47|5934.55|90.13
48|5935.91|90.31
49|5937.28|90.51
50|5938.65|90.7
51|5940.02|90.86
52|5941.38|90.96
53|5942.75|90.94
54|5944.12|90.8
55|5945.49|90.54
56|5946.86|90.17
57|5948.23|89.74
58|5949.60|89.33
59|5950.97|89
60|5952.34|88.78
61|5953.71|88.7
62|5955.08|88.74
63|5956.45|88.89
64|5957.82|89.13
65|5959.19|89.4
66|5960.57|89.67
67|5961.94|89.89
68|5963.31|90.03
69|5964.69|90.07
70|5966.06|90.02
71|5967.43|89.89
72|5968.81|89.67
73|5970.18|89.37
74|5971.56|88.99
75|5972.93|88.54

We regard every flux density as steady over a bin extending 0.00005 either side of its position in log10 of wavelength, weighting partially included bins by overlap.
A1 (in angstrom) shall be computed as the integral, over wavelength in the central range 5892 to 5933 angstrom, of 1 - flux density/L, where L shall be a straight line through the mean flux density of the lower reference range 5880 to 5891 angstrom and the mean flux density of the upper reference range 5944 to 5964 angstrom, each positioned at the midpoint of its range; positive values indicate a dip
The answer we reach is -0.7 angstrom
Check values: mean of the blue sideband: 81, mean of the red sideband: 89.5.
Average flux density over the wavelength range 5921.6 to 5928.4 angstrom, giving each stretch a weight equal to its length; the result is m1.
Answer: 89.6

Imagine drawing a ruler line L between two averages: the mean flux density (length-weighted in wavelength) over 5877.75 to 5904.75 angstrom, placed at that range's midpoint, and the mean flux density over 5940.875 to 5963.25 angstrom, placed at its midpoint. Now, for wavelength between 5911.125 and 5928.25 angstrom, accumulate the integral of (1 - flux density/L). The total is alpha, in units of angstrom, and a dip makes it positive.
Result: -0.7 angstrom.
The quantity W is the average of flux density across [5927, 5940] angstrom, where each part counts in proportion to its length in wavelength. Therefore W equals 90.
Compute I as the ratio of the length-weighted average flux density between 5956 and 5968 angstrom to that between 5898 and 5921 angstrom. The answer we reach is 1.0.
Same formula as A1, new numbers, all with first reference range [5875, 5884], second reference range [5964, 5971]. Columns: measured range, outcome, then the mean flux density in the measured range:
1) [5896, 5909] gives 0.8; 83.3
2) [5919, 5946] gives -0.3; 90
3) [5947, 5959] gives 0.0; 89.2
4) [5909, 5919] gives 0.1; 87.7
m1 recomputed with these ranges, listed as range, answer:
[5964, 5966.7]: 90.1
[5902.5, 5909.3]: 86.1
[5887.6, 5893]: 76.4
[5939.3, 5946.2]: 90.8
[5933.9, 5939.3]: 90.4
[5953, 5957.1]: 88.8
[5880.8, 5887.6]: 82.2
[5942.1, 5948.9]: 90.4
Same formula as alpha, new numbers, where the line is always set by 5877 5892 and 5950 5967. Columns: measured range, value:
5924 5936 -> -0.44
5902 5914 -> -0.30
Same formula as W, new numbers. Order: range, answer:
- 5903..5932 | 88.2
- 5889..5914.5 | 82.2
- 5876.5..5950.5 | 86.2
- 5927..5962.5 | 89.8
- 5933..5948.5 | 90.5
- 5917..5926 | 89.1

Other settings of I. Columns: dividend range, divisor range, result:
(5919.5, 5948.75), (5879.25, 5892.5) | 1.12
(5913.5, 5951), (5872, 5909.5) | 1.07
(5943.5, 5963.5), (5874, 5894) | 1.08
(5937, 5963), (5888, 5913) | 1.10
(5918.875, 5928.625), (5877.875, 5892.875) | 1.10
